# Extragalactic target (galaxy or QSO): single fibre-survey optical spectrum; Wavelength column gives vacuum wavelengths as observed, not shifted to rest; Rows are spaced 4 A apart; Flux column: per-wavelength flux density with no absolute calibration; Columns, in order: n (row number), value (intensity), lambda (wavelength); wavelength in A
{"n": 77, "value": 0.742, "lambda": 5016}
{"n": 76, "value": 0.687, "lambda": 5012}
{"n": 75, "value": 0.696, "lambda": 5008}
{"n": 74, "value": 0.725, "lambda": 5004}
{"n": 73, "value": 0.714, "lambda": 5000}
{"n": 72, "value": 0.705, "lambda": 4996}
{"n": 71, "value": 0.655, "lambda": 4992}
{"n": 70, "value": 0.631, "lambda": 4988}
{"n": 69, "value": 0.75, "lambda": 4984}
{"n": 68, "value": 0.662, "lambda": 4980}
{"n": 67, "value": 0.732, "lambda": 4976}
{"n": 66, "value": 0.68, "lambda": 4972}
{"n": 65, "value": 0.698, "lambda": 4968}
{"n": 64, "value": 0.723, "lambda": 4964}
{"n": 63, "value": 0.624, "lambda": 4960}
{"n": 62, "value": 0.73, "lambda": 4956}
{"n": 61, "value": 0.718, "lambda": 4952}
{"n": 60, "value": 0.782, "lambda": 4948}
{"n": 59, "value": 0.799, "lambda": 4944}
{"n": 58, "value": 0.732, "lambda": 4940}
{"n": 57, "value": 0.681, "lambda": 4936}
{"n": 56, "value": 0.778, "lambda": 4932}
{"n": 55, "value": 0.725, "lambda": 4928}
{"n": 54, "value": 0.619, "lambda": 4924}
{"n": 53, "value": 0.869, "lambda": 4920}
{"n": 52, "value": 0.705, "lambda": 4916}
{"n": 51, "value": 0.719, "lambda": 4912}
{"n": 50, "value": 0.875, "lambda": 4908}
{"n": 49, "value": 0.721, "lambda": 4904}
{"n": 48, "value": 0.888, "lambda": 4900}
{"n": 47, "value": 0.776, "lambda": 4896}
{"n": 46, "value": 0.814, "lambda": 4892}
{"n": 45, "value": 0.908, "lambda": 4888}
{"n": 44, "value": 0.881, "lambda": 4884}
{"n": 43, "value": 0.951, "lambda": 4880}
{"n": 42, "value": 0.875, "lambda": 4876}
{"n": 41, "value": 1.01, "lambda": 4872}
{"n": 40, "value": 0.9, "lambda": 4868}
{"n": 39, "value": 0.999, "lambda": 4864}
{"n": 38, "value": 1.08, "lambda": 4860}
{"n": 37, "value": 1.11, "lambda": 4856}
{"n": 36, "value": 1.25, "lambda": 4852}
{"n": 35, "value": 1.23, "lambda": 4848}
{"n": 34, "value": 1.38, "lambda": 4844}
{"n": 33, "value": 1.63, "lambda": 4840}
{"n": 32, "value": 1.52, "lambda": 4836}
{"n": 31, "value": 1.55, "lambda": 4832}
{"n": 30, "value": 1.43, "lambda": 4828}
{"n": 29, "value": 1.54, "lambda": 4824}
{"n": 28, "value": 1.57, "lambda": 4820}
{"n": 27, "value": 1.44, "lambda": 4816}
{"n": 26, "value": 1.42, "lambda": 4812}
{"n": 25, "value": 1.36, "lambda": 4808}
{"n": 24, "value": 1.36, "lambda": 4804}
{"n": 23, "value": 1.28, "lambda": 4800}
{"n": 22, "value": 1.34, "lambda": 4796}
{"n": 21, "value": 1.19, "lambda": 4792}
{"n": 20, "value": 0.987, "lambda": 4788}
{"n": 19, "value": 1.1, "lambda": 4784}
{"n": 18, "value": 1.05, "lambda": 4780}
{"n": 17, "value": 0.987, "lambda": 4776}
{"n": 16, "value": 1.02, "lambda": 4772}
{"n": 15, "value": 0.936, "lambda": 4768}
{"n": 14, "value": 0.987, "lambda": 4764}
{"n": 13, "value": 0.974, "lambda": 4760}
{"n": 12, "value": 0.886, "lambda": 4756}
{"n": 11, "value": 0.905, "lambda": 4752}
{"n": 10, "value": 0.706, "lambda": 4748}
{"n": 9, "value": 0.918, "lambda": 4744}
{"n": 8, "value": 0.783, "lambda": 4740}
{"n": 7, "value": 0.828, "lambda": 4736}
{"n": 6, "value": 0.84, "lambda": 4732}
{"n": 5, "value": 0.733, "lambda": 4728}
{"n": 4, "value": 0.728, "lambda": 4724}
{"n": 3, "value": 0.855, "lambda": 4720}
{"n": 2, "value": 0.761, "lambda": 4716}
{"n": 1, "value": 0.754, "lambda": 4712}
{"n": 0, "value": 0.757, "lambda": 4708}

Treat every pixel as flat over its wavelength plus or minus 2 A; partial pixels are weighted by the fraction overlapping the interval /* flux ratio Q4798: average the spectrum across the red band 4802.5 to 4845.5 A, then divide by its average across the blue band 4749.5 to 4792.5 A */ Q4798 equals 1.5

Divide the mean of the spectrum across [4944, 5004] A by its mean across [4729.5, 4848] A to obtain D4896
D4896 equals 0.60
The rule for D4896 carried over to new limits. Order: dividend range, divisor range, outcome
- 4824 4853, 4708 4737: 1.84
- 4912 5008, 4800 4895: 0.58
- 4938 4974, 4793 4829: 0.51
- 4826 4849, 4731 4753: 1.78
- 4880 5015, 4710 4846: 0.67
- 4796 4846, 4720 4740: 1.84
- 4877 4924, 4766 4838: 0.64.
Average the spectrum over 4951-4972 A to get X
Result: 0.696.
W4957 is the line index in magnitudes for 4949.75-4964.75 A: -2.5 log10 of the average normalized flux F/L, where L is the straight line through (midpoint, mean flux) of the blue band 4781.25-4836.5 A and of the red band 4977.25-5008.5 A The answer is 0.18 mag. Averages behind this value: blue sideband 1.35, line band 0.698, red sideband 0.693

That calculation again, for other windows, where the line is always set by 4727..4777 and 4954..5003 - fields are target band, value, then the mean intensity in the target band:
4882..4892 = -0.14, 0.878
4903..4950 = -0.02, 0.751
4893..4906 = -0.05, 0.796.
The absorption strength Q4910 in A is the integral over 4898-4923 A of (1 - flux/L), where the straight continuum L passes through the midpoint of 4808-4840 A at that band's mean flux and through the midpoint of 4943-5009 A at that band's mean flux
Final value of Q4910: 6.1 A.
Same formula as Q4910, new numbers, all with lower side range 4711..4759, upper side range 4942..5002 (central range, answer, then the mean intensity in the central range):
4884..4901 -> -2.4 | 0.848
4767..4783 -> -4.3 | 1.01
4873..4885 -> -2.6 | 0.913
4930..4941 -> -0.1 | 0.73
